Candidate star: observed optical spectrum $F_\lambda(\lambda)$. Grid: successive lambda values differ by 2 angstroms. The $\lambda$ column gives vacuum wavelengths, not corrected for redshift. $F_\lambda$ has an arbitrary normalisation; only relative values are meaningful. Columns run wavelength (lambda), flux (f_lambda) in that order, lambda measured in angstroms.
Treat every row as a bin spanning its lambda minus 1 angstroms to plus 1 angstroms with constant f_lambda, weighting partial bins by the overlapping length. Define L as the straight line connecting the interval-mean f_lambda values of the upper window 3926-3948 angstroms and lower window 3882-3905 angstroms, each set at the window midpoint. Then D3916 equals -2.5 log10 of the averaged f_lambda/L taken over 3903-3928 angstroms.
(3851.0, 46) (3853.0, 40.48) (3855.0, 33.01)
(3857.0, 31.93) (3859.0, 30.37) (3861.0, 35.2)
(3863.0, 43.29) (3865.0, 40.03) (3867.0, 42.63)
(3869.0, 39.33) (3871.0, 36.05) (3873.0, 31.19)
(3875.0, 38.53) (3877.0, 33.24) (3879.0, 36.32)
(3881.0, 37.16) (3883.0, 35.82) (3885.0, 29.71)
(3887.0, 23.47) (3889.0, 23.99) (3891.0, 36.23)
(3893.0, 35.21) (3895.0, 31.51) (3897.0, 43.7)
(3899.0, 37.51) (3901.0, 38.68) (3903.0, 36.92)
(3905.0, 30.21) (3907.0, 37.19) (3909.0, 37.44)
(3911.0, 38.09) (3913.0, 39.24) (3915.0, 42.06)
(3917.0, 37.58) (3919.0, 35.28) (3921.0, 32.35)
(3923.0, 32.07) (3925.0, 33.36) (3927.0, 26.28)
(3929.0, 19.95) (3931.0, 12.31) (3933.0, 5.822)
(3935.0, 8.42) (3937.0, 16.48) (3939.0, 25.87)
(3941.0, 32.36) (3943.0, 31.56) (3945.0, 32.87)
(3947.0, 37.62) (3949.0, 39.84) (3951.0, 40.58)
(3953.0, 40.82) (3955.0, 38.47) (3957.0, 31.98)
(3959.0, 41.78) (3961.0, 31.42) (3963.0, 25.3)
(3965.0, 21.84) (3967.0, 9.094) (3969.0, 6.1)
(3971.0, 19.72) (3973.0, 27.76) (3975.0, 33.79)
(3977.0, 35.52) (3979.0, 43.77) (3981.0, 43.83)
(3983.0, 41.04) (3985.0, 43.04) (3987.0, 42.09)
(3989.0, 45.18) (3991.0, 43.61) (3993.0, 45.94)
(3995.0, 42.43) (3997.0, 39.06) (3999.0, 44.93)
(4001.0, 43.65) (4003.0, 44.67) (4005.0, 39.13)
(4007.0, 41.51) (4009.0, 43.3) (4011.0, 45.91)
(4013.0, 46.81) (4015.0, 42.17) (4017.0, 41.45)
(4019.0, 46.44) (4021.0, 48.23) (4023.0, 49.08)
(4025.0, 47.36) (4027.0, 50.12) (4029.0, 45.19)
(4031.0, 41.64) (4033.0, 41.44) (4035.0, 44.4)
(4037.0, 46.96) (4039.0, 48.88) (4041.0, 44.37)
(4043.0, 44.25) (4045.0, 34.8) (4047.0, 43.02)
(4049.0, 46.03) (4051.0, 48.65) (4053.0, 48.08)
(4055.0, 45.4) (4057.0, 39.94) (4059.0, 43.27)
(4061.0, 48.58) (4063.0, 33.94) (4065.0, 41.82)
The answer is -0.24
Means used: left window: 33.7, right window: 22.7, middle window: 35.2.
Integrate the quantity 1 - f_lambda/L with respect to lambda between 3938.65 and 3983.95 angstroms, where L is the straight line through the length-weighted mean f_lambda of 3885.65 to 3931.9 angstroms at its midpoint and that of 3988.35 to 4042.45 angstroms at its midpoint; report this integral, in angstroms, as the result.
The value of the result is 7.88 angstroms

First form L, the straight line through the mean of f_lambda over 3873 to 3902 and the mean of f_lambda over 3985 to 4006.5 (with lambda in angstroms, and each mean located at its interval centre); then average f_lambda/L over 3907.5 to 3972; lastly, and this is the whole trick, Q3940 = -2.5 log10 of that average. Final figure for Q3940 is 0.303 mag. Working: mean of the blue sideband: 34.3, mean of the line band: 28.9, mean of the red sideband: 43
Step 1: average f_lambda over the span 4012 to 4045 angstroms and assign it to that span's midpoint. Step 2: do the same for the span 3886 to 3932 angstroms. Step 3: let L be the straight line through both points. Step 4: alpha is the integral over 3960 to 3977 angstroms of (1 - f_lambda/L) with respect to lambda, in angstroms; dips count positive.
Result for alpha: 7.2 angstroms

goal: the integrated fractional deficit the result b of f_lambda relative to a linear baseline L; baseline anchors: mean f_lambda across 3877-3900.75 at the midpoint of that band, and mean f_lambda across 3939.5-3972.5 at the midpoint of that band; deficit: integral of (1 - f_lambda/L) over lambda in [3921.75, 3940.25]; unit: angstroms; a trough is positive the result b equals 6.5 angstroms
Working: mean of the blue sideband 33.8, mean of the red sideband 30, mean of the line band 20.4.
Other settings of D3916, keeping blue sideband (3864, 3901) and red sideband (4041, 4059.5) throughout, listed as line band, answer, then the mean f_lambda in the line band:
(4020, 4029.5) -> -0.14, 48.1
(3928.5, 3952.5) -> 0.43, 25.7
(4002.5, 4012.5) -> -0.04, 43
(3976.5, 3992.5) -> -0.06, 42.6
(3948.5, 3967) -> 0.18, 33.1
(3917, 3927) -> 0.13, 33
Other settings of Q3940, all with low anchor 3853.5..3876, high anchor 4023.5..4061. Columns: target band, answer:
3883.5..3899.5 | 0.162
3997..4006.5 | 0.009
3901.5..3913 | 0.064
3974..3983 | 0.065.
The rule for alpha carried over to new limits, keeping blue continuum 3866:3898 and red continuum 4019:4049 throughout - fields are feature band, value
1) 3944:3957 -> 0.5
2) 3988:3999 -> -0.3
